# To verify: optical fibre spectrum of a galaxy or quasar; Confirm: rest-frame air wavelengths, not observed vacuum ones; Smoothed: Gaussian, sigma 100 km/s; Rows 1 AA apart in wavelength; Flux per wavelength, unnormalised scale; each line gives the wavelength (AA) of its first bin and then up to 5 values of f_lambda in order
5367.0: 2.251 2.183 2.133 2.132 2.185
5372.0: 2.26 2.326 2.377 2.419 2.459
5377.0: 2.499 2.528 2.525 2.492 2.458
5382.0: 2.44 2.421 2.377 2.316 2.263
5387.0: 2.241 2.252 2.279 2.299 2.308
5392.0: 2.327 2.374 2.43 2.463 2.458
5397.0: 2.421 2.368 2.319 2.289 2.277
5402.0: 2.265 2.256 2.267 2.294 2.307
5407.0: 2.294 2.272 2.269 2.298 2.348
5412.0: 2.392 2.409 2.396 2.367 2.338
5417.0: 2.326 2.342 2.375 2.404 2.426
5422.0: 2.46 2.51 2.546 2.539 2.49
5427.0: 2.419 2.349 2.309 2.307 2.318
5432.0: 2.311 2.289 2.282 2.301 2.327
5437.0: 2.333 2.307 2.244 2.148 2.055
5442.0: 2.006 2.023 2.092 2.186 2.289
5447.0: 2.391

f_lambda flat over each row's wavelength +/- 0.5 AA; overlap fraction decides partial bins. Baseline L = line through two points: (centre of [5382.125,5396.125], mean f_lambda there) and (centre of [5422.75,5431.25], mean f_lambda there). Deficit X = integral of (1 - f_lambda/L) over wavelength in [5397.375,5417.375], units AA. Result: 0.5 AA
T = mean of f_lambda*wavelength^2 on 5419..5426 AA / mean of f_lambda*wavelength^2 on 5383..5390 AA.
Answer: 1.09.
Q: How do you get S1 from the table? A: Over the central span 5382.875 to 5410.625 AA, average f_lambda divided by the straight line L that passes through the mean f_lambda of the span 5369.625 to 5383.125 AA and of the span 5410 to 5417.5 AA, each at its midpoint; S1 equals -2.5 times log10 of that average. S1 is 0.03 mag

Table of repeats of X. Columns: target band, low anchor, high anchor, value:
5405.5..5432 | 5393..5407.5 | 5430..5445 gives -1.1 AA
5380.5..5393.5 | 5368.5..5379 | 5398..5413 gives -0.1 AA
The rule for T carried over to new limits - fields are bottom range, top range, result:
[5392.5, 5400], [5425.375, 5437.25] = 0.99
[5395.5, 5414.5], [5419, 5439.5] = 1.03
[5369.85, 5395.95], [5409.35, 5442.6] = 1.00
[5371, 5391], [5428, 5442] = 0.97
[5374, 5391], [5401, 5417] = 0.98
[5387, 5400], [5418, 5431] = 1.04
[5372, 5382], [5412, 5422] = 0.99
